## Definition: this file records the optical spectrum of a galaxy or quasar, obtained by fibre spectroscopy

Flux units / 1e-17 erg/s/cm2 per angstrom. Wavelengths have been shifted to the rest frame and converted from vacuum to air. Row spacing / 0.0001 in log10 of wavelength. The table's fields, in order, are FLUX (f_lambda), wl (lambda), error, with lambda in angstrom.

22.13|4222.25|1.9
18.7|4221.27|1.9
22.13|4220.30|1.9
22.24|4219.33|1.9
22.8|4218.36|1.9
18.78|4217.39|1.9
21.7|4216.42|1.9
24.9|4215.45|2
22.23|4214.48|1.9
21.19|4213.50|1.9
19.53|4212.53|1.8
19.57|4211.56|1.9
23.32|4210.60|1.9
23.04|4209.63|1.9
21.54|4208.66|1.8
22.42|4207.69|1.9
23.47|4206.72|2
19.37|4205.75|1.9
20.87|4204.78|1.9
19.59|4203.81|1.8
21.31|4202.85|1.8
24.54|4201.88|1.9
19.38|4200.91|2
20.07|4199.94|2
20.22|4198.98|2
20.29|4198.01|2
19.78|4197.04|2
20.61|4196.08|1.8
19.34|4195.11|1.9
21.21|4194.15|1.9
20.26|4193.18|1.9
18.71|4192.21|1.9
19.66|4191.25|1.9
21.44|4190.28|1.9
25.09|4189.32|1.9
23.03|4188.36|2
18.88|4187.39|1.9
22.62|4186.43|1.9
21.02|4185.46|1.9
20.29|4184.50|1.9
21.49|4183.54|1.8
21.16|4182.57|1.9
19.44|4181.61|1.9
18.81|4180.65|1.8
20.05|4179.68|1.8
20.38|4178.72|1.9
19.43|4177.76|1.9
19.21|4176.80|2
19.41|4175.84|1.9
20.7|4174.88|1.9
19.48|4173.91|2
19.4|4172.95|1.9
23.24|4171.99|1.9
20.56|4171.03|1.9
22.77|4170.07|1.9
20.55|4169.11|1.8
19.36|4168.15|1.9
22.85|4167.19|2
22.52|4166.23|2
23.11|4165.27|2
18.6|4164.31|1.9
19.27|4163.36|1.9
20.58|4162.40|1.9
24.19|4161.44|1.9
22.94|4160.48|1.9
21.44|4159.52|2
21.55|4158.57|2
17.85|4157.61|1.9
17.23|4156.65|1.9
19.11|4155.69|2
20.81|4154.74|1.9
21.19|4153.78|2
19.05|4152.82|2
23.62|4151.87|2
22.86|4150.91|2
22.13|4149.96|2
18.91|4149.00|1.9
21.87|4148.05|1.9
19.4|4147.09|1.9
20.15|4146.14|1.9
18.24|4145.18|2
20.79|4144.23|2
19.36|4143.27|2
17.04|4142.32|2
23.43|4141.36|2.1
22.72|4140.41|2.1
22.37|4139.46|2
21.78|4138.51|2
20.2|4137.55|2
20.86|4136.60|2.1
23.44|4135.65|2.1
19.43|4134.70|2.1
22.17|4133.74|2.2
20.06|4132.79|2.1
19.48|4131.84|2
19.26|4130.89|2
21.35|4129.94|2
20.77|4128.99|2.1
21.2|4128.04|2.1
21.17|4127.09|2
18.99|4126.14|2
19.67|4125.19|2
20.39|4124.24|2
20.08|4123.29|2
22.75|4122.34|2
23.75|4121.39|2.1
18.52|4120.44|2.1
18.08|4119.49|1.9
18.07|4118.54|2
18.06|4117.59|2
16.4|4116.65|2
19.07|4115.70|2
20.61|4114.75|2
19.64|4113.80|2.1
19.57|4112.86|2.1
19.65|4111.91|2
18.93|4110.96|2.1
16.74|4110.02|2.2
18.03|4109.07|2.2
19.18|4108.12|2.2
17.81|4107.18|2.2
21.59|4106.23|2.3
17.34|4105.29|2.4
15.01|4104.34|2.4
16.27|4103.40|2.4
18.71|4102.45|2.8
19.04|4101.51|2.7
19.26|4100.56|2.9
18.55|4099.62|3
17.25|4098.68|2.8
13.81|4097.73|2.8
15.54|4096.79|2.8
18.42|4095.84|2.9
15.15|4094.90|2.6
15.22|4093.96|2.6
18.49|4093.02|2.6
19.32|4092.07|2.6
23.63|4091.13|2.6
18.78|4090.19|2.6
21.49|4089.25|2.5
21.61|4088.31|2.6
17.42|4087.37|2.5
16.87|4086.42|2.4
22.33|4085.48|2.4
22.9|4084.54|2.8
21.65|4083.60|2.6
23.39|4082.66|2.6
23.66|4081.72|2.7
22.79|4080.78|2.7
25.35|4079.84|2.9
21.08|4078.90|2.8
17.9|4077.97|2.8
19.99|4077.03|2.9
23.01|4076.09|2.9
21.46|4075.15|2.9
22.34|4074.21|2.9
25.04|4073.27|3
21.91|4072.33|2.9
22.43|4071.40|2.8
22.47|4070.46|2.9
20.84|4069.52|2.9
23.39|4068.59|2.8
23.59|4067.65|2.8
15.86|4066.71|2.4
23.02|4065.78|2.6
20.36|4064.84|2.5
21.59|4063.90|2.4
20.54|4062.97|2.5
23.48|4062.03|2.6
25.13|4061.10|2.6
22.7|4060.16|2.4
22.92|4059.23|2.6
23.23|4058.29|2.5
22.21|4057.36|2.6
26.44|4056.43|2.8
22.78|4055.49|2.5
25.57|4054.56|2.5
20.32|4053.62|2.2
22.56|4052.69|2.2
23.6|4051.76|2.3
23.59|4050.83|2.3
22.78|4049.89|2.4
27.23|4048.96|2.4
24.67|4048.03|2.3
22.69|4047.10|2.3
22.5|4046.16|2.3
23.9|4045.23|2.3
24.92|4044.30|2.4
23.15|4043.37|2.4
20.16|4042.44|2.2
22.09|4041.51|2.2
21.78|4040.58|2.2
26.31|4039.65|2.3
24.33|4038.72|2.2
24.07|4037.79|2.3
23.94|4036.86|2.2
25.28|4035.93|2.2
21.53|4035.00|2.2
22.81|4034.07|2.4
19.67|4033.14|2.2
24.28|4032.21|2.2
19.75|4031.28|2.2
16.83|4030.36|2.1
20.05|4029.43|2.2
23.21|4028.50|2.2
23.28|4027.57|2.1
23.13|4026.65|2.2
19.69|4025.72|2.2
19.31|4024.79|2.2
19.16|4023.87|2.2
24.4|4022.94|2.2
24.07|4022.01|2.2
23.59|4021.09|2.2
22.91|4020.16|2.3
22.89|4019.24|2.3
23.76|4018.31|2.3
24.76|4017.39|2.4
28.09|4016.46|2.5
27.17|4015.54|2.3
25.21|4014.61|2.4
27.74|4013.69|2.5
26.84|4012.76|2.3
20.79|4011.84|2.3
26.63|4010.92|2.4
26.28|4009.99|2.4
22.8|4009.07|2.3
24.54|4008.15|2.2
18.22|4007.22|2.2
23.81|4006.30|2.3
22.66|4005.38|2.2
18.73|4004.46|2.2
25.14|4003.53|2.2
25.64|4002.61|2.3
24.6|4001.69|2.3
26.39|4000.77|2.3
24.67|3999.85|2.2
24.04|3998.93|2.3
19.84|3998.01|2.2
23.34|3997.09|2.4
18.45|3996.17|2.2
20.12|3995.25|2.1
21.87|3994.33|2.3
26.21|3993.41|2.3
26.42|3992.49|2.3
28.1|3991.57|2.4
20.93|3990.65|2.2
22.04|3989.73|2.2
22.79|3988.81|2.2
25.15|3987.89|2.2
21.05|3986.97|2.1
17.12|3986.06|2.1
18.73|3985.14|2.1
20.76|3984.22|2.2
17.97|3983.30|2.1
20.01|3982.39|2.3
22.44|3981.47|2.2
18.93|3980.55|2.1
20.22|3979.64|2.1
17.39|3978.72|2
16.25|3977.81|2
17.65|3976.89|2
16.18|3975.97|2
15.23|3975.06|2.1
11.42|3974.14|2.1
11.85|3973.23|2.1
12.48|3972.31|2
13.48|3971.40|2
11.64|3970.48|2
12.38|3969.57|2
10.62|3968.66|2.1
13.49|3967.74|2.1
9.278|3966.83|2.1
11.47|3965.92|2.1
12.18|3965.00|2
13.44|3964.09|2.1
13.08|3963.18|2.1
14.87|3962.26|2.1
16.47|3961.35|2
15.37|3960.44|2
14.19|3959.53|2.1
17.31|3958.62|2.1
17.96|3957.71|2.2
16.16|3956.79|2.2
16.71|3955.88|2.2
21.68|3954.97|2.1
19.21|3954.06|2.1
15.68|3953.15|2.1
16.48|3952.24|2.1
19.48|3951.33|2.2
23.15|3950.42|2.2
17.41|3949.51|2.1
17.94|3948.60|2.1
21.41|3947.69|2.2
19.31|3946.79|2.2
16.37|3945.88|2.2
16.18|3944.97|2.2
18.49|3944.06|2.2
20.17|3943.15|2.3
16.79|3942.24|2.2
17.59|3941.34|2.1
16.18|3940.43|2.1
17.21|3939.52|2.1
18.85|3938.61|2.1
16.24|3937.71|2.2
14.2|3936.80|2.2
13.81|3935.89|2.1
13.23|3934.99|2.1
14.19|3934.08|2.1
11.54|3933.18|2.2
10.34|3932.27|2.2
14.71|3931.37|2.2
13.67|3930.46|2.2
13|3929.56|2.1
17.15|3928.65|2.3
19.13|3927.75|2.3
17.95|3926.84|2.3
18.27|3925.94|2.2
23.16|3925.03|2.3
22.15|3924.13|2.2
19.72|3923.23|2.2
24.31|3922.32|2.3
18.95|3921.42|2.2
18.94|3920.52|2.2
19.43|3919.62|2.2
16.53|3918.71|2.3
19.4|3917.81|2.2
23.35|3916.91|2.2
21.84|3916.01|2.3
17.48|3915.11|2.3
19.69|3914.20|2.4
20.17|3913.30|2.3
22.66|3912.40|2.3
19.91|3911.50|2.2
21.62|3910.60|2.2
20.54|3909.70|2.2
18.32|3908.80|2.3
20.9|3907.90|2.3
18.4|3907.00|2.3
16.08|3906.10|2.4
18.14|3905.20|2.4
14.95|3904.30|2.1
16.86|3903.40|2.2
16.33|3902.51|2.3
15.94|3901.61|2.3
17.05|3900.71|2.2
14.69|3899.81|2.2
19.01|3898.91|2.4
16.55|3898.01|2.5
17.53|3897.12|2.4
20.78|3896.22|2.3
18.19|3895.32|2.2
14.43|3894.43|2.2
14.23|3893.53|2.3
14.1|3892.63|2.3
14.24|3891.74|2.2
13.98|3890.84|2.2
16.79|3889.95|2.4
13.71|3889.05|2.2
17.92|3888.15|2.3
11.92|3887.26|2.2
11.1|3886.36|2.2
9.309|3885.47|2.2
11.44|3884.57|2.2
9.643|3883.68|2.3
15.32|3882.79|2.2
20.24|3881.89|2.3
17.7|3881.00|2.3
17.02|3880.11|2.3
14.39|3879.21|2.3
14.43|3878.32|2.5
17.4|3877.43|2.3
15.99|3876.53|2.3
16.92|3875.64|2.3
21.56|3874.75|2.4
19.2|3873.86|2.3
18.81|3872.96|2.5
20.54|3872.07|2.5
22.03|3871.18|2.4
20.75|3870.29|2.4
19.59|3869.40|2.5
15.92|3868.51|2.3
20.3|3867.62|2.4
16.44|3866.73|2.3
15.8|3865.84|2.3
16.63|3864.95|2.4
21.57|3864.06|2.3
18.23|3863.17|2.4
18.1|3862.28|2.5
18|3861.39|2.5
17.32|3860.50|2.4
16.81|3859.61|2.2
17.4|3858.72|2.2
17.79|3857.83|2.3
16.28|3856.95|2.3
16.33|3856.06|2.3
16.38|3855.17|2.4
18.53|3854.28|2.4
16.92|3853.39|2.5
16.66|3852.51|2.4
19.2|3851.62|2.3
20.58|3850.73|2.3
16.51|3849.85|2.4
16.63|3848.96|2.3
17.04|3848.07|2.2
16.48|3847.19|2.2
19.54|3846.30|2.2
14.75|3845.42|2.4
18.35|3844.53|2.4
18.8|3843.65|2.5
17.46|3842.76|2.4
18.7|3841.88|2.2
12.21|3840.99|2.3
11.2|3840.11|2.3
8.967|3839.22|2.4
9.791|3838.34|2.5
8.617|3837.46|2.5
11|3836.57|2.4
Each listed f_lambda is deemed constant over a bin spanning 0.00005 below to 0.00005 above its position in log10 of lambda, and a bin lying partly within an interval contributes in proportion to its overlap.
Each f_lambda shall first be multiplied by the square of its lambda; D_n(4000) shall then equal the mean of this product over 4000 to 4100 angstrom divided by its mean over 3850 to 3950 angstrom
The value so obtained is 1.38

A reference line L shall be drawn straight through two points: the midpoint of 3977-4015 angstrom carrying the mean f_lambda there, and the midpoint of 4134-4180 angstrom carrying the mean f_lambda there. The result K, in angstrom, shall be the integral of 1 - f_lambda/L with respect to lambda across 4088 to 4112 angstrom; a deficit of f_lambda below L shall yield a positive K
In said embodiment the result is 3.5 angstrom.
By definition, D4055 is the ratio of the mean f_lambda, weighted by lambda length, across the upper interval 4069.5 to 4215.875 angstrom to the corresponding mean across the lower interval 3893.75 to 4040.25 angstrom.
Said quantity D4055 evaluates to 1.1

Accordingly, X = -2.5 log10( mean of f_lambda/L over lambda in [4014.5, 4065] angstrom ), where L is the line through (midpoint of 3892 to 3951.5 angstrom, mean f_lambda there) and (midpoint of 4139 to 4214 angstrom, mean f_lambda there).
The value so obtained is -0.198 mag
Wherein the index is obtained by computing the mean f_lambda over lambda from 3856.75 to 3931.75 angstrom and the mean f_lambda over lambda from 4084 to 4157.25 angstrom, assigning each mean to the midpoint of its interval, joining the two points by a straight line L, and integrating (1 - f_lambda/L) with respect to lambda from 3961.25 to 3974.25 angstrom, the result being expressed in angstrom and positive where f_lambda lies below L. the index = 4.1 angstrom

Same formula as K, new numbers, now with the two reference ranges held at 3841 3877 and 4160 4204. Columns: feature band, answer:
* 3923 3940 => 2.2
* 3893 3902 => 0.7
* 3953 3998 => 3.4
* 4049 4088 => -4.8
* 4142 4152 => 0.1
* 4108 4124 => 0.8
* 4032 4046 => -2.6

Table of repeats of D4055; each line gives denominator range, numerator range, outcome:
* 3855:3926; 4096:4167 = 1.13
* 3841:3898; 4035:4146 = 1.24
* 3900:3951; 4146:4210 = 1.16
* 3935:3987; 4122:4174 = 1.27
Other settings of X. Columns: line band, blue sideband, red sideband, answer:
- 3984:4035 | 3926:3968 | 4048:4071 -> -0.16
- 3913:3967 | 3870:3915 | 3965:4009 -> 0.06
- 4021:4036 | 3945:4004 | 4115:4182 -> -0.14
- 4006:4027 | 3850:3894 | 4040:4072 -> -0.11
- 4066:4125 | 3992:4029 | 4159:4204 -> 0.12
